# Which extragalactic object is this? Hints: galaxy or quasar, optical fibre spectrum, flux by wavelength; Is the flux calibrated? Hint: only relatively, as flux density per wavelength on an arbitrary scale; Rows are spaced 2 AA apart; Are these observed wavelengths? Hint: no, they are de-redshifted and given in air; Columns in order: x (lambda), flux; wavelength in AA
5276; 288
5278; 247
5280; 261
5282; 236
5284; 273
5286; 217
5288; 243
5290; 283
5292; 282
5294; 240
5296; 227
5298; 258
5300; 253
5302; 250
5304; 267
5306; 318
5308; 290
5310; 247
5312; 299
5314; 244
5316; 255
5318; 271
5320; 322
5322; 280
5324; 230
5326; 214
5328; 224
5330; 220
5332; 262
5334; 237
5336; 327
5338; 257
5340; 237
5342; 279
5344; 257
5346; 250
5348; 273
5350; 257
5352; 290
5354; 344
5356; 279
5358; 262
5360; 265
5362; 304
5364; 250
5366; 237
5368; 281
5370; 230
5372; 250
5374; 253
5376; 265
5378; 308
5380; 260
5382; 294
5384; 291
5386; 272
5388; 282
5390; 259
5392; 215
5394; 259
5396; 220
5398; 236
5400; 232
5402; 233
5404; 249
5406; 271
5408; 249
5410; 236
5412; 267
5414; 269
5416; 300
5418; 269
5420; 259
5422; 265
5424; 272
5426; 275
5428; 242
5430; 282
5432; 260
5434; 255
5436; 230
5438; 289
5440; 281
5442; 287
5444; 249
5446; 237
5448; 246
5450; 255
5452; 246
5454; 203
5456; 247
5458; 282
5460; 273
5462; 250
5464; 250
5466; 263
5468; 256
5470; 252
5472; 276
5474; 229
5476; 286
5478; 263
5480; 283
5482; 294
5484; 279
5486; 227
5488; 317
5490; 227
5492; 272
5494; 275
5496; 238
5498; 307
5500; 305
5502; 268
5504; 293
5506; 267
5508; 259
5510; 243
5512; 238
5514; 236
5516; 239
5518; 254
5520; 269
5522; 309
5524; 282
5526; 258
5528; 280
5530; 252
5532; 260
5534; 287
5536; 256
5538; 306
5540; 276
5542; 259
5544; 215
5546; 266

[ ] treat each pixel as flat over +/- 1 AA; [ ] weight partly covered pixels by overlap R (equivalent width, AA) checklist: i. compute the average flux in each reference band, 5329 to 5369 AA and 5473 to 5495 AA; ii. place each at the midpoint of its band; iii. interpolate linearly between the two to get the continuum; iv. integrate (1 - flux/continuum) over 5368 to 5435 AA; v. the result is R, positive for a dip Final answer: 2.02 AA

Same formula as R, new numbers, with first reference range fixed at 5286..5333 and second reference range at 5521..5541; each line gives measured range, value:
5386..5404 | 1.47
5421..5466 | 1.92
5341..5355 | -0.88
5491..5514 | 0.52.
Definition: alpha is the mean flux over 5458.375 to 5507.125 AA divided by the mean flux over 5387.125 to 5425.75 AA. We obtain 1.1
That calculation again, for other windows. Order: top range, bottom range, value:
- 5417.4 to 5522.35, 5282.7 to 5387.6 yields 0.99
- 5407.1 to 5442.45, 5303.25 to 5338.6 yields 1.00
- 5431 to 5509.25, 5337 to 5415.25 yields 1.00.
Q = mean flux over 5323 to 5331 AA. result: 222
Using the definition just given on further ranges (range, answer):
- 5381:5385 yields 292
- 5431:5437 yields 248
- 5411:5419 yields 276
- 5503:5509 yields 273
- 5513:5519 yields 243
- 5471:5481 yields 267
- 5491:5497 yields 262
